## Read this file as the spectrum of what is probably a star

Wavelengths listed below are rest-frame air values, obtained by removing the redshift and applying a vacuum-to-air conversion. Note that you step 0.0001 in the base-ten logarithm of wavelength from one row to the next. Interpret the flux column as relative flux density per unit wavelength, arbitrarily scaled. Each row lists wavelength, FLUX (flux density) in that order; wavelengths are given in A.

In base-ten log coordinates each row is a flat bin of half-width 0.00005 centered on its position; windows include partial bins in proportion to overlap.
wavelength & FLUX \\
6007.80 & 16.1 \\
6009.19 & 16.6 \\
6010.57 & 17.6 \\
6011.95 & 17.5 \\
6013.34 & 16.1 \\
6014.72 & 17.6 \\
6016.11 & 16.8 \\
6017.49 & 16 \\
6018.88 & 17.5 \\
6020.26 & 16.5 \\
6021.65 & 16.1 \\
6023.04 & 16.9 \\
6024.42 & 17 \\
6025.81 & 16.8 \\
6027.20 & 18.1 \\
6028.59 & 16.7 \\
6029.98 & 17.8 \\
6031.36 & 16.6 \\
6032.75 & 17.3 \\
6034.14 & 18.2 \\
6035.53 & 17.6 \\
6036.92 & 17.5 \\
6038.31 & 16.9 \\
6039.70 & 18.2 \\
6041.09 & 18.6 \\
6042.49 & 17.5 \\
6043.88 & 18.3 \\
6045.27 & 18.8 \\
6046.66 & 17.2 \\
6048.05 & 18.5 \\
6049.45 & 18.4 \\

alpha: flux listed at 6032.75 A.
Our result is 17.3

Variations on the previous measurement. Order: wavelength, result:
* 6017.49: 16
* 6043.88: 18.3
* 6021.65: 16.1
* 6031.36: 16.6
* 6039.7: 18.2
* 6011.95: 17.5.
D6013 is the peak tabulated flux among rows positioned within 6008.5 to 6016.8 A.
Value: 17.6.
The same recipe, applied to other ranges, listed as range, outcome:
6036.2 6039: 17.5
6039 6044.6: 18.6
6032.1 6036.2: 18.2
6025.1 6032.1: 18.1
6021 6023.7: 16.9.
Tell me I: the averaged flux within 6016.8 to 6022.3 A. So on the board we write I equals 16.5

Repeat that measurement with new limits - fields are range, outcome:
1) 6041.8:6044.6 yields 17.9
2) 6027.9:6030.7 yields 17.3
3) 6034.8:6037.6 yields 17.6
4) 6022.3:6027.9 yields 17.2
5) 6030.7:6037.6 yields 17.4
